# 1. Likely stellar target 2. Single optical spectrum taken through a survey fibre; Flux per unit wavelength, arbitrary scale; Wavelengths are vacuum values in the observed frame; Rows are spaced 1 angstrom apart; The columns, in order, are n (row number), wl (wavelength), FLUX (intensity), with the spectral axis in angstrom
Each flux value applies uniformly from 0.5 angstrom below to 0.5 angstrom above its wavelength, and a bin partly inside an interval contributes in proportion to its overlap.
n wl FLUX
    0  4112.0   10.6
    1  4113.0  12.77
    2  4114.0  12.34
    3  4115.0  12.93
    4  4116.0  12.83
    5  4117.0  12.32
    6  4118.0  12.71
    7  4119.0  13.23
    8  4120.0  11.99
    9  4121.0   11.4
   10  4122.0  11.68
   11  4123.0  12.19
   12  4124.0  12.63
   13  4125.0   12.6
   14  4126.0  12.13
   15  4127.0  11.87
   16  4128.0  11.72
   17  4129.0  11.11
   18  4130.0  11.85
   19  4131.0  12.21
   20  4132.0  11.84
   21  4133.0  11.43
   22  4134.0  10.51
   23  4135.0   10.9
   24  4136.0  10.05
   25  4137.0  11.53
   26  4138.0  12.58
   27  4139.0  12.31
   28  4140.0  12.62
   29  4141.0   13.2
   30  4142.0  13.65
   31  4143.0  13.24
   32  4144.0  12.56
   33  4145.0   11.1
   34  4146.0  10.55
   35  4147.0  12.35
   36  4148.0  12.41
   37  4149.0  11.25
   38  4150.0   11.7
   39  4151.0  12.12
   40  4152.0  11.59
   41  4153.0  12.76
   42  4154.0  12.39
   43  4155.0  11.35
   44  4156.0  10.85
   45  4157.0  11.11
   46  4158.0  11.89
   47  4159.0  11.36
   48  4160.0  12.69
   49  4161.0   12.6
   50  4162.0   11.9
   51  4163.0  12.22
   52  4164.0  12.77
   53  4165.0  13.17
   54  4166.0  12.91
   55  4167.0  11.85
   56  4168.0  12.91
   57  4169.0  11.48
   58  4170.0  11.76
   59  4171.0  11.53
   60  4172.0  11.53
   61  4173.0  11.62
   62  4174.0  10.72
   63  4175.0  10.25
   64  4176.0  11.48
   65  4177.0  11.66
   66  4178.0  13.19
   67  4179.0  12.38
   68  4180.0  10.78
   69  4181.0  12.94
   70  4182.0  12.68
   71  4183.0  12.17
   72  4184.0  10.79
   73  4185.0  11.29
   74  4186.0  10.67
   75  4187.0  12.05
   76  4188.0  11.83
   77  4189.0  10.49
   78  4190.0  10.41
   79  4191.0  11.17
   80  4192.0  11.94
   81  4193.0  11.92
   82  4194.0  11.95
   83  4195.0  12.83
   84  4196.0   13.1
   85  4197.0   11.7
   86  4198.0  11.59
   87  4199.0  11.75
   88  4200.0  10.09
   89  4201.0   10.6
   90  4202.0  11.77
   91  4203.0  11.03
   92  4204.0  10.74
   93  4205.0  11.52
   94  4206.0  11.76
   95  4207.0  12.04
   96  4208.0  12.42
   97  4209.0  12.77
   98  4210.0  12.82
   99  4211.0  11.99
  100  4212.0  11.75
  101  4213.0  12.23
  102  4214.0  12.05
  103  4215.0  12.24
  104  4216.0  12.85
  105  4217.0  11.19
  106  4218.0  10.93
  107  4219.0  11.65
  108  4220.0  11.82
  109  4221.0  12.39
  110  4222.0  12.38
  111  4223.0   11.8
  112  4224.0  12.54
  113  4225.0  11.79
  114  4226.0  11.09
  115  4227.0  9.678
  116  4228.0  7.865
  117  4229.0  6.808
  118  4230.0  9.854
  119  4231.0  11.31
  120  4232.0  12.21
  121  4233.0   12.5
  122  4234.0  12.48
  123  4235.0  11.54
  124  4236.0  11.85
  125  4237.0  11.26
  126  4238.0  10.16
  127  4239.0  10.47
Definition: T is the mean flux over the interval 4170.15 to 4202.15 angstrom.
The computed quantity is 11.6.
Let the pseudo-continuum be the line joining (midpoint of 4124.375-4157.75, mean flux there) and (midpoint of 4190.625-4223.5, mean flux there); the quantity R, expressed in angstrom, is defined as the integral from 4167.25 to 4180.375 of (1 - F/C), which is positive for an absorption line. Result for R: 0.2 angstrom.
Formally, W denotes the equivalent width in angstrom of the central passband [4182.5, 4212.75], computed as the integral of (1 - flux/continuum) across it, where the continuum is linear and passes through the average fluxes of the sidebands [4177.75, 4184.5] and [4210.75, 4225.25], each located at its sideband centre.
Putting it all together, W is 1.01 angstrom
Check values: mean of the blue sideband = 12.1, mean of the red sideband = 12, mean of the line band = 11.6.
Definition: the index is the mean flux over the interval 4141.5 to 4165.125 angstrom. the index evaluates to 12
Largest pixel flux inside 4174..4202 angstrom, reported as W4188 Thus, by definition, 13.19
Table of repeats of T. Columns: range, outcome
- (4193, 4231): 11.5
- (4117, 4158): 11.9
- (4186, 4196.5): 11.7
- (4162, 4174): 12.1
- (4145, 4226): 11.8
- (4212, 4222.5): 12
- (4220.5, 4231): 10.7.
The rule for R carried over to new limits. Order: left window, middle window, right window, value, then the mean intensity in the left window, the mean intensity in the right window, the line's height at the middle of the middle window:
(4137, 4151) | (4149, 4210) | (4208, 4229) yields 0.8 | 12.2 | 11.6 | 11.9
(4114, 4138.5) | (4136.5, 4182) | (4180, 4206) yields -1.1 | 11.9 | 11.5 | 11.7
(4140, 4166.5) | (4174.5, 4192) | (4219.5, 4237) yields 0.3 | 12.2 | 11.2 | 11.8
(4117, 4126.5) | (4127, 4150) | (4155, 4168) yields 0.7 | 12.3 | 12.1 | 12.2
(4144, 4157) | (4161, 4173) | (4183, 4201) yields -0.6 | 11.7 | 11.5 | 11.6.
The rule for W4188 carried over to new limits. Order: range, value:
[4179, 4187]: 12.94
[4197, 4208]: 12.42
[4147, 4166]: 13.17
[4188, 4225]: 13.1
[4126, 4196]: 13.65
